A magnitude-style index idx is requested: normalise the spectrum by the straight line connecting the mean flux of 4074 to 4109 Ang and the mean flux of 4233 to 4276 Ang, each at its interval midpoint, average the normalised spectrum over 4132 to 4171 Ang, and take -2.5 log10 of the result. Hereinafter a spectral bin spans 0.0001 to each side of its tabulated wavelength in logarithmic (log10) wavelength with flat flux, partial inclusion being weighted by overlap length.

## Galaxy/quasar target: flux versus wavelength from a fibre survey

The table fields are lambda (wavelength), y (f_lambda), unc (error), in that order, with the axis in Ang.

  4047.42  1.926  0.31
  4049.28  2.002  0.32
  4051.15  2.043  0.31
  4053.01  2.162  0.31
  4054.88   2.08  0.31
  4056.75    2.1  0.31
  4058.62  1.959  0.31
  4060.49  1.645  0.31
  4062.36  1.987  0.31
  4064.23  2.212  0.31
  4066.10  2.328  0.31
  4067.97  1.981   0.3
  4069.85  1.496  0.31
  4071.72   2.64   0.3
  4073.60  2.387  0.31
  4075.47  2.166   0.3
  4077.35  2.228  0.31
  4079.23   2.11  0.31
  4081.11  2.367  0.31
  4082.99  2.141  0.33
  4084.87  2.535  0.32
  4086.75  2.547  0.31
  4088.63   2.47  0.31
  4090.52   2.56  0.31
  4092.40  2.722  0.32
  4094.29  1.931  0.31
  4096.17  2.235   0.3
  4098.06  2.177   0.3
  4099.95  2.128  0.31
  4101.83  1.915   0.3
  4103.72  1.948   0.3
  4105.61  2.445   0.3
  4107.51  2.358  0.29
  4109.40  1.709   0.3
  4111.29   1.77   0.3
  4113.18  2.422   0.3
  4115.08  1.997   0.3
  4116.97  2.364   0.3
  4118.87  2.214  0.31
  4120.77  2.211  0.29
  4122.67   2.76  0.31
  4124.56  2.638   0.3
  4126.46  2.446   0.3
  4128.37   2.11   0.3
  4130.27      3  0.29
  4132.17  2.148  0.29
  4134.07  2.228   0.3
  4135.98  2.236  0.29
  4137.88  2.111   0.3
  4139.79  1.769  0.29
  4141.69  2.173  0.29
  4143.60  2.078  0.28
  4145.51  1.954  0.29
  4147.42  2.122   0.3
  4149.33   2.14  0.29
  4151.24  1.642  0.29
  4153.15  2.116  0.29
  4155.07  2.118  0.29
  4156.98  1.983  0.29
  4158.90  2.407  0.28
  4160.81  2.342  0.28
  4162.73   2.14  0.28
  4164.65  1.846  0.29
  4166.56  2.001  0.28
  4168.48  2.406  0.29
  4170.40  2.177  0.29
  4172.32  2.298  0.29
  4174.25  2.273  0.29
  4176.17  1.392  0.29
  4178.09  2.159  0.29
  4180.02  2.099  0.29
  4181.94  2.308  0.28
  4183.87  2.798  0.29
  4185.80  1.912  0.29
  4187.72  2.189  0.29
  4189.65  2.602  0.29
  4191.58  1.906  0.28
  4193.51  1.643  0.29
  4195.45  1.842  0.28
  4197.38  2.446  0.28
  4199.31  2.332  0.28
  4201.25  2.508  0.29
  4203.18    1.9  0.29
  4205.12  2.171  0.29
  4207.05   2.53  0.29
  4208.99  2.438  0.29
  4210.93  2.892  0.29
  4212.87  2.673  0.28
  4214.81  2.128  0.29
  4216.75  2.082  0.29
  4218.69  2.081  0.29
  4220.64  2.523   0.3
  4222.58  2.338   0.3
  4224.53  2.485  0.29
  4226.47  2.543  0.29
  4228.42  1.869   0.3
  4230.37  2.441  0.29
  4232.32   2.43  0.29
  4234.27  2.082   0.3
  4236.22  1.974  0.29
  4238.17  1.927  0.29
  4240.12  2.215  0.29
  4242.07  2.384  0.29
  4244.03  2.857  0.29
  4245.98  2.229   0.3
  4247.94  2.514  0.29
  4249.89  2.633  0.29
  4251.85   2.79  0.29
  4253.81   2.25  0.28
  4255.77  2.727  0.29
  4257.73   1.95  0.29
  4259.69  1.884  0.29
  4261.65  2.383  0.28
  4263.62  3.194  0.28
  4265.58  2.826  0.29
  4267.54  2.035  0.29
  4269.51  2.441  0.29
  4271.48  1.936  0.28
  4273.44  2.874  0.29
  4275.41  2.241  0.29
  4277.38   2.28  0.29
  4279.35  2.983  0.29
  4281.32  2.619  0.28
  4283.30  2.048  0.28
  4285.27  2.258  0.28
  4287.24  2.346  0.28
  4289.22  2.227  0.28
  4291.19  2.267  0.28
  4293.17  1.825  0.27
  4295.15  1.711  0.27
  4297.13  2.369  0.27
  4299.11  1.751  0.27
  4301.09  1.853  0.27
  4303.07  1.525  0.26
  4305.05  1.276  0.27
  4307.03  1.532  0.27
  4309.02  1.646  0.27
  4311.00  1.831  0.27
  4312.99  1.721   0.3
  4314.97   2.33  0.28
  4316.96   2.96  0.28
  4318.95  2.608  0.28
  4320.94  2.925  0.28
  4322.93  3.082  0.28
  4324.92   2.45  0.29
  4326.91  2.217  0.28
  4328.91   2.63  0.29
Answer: 0.10 mag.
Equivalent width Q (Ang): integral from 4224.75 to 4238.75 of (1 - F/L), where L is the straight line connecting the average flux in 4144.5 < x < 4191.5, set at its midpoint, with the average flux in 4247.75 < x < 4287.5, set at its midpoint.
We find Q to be 0.8 Ang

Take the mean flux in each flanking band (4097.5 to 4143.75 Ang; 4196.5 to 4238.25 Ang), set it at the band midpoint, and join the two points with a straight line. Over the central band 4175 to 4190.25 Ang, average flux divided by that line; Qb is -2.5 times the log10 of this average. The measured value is 0.05 mag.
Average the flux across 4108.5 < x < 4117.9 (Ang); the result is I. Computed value 2.06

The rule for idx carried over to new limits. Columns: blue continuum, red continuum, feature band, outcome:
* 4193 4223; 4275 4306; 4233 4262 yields -0.06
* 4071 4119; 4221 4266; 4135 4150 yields 0.11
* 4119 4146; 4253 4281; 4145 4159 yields 0.13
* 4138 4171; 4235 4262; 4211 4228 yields -0.05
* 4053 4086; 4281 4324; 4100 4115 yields 0.03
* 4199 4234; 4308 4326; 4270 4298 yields 0.04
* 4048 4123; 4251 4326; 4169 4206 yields 0.03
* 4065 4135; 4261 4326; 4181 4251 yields -0.02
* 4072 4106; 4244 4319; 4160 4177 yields 0.08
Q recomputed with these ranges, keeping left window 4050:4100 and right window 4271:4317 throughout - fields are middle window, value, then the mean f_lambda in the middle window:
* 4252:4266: -2.4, 2.46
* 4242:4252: -2.2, 2.57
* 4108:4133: -1.4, 2.29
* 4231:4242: -0.2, 2.16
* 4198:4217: -2.2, 2.38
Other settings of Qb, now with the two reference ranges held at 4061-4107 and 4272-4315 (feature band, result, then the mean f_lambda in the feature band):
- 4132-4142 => 0.04 mag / 2.11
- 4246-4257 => -0.21 mag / 2.54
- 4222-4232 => -0.11 mag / 2.34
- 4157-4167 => 0.01 mag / 2.14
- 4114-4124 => -0.06 mag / 2.32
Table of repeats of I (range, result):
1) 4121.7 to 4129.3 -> 2.49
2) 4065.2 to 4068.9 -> 2.15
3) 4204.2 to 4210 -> 2.39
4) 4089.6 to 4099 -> 2.32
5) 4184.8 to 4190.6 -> 2.24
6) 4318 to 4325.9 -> 2.77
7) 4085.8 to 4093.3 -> 2.57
